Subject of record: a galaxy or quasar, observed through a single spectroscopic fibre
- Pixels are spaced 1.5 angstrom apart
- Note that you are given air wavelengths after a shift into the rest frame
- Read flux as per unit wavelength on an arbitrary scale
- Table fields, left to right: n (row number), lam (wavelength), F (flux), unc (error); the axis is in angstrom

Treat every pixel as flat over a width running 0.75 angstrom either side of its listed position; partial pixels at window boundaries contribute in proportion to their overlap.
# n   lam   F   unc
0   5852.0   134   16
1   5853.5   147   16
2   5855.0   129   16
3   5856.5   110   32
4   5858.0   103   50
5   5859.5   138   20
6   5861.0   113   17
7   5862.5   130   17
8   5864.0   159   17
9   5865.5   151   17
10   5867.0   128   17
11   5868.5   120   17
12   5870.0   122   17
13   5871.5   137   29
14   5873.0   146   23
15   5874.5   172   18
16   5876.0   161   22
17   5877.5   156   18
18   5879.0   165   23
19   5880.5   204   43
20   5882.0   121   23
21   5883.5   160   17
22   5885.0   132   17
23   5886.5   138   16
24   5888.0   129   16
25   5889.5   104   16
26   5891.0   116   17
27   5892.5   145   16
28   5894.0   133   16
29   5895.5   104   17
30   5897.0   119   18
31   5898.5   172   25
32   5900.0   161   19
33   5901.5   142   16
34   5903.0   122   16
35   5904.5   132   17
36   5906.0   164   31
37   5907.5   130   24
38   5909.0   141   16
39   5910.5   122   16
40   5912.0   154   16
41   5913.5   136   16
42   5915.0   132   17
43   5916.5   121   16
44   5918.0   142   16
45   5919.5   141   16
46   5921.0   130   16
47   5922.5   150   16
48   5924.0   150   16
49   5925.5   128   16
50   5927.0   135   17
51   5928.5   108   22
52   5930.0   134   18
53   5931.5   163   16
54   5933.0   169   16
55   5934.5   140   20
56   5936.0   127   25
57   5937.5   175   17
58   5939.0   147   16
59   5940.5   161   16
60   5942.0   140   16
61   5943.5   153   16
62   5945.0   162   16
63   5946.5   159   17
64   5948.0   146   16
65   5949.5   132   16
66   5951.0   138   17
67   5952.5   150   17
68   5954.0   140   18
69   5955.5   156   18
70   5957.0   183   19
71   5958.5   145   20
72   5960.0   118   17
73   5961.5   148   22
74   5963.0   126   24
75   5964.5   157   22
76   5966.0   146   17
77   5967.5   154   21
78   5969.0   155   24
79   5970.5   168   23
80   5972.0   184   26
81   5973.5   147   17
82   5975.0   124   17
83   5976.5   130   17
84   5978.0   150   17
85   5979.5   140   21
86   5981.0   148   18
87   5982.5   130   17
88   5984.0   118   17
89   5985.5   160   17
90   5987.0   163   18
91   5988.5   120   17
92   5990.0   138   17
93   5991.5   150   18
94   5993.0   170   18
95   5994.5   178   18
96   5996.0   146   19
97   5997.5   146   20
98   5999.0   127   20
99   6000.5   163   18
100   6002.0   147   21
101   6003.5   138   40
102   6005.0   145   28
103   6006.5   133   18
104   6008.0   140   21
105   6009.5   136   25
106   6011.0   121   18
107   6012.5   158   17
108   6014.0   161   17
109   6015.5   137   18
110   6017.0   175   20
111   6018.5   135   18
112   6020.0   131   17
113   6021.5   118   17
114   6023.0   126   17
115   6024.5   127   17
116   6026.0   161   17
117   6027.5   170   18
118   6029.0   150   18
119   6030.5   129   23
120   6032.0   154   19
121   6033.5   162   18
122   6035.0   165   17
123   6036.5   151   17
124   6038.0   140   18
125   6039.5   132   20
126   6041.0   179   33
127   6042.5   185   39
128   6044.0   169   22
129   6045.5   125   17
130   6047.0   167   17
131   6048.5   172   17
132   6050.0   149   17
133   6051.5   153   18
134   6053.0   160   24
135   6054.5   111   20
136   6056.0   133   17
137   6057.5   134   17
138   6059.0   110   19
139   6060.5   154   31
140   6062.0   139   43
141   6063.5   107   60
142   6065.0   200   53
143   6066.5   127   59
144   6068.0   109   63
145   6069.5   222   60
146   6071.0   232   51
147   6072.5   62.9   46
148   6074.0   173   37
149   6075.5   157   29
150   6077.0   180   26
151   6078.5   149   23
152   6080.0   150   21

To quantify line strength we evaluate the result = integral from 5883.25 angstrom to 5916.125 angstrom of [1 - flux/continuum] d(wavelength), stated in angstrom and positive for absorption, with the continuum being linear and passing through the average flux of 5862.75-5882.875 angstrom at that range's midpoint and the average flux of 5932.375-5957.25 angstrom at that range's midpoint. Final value 3.2 angstrom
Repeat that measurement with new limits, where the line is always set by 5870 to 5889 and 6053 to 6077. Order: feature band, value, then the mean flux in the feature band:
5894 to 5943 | 2.91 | 140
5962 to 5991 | 0.55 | 145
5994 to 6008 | 0.14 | 146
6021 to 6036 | 0.03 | 147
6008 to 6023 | 0.69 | 140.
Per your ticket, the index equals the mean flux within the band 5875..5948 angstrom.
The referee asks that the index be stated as 142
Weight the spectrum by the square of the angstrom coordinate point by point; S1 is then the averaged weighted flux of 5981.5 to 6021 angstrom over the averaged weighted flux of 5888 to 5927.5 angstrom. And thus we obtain 1.10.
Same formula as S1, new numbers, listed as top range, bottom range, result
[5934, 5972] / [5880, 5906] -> 1.11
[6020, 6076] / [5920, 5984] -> 1.05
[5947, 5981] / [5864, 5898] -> 1.08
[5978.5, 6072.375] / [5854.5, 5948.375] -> 1.10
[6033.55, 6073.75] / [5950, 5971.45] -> 1.04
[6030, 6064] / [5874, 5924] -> 1.10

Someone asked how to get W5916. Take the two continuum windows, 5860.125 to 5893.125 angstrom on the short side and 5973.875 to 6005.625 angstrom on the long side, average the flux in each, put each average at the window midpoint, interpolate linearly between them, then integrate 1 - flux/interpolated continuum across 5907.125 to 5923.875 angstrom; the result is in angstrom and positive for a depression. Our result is 0.6 angstrom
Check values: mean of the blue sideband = 141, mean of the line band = 137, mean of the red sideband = 144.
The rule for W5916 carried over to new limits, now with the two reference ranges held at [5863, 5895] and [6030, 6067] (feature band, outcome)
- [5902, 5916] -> 0.65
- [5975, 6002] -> 0.23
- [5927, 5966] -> -0.53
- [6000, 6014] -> 0.39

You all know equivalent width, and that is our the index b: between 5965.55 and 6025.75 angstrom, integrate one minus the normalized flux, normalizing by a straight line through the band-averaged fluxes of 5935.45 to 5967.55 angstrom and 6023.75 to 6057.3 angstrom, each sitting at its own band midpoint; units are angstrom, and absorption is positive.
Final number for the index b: 2.1 angstrom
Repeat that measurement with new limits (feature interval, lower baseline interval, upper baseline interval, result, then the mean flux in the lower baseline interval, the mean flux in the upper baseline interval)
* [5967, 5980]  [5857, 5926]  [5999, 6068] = -0.7 angstrom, 139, 146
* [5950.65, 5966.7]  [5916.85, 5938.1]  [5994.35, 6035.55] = -0.4 angstrom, 142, 145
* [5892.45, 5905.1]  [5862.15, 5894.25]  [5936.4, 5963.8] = 0.7 angstrom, 143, 149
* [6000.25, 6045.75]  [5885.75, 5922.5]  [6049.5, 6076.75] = -1.1 angstrom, 135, 147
